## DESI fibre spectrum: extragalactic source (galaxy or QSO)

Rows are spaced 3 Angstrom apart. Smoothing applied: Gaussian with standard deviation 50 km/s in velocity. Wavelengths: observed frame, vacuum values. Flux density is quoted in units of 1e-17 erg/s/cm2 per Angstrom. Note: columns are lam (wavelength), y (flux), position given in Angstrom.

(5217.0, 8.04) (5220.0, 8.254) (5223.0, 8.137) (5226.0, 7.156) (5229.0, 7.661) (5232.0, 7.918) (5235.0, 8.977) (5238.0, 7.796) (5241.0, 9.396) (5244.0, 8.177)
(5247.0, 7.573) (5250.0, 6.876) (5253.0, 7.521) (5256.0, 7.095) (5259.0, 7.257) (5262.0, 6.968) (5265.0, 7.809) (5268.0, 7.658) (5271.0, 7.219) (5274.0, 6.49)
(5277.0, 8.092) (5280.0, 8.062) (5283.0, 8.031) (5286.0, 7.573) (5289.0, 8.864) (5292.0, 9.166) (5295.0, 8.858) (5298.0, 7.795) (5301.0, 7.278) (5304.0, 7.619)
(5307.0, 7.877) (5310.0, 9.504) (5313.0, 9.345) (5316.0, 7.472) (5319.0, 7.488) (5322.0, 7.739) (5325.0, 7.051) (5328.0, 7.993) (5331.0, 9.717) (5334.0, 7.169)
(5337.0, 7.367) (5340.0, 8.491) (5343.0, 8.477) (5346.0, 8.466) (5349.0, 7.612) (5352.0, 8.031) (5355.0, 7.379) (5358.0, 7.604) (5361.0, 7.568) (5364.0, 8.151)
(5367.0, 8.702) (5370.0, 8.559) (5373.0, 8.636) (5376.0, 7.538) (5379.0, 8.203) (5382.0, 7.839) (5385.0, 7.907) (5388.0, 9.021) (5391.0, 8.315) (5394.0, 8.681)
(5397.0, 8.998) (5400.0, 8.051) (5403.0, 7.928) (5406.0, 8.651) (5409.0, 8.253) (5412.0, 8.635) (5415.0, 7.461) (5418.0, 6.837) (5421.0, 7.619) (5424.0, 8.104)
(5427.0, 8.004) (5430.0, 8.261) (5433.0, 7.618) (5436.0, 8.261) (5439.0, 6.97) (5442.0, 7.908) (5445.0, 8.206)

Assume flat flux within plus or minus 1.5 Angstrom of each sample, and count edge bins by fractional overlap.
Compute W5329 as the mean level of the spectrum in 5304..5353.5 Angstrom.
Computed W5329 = 8.1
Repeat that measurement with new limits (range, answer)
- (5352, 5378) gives 8.02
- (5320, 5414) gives 8.15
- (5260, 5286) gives 7.54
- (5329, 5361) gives 8.01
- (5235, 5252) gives 8.04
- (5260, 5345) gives 7.97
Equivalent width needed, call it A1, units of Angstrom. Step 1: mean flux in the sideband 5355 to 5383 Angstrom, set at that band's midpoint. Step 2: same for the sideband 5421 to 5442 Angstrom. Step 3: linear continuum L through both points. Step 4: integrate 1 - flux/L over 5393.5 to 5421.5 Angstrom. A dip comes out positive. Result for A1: -0.62 Angstrom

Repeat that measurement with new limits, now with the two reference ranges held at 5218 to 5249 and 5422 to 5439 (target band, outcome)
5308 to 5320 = -0.7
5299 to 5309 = 0.4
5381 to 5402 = -1.1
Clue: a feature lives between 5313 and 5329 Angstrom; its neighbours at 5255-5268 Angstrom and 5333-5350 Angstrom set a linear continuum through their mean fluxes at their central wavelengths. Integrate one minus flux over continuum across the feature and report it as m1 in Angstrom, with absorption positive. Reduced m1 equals 0.2 Angstrom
